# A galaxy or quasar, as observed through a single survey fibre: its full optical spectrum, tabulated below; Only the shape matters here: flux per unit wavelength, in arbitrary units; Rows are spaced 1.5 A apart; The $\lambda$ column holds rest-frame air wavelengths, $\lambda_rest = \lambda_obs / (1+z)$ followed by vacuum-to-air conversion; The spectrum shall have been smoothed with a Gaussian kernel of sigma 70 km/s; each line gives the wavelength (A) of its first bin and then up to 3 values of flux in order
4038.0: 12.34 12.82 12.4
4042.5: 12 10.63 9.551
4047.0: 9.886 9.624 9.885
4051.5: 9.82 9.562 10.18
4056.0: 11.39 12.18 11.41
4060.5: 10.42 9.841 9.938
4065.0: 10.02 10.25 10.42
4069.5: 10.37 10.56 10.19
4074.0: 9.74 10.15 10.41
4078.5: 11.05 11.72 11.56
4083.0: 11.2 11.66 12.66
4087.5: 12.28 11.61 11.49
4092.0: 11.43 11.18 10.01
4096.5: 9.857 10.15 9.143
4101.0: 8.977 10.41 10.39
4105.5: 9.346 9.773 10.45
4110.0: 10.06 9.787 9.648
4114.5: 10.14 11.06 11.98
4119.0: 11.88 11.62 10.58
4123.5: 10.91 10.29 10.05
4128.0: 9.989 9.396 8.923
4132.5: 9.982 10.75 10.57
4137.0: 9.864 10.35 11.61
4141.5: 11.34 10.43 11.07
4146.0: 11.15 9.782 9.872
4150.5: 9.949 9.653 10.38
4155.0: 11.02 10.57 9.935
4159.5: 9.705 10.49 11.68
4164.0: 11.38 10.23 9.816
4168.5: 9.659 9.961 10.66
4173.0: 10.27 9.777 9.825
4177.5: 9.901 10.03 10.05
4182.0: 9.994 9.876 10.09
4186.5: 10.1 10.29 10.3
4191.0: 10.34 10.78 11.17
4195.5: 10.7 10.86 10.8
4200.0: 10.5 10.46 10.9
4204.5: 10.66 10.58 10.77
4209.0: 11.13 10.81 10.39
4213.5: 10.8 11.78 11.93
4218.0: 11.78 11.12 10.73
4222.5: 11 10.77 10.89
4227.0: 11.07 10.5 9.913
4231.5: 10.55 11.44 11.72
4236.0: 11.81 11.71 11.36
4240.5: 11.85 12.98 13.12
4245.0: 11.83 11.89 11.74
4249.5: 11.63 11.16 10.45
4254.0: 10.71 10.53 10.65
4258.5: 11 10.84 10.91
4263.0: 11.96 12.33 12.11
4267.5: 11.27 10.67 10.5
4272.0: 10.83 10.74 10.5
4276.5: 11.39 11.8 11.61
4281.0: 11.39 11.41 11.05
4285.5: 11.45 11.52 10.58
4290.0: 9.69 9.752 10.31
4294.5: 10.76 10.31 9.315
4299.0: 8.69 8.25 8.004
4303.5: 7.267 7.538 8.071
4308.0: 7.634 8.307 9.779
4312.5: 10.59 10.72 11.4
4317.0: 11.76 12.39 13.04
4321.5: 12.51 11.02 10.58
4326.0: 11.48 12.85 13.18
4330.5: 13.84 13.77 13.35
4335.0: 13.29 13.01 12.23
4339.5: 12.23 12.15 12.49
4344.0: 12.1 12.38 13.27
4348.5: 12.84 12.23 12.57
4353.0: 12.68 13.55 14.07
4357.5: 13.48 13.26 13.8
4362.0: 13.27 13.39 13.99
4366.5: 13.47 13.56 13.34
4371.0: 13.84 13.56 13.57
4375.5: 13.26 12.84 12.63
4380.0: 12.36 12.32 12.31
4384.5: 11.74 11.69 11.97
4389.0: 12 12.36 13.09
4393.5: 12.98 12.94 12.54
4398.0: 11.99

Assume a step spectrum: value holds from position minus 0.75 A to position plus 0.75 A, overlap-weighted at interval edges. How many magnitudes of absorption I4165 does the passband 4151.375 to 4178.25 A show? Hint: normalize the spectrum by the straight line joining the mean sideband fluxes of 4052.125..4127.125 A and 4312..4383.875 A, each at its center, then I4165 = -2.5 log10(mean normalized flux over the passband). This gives 0.10 mag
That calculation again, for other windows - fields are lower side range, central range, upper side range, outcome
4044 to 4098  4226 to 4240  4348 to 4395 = 0.07 mag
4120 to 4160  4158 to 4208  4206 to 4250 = 0.05 mag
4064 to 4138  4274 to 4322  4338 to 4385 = 0.20 mag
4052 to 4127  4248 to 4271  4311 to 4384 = 0.08 mag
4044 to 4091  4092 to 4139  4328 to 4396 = 0.08 mag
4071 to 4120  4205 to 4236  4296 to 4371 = 0.03 mag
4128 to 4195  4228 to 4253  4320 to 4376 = -0.01 mag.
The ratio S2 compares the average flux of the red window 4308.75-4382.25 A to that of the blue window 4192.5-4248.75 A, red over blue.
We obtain 1.13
